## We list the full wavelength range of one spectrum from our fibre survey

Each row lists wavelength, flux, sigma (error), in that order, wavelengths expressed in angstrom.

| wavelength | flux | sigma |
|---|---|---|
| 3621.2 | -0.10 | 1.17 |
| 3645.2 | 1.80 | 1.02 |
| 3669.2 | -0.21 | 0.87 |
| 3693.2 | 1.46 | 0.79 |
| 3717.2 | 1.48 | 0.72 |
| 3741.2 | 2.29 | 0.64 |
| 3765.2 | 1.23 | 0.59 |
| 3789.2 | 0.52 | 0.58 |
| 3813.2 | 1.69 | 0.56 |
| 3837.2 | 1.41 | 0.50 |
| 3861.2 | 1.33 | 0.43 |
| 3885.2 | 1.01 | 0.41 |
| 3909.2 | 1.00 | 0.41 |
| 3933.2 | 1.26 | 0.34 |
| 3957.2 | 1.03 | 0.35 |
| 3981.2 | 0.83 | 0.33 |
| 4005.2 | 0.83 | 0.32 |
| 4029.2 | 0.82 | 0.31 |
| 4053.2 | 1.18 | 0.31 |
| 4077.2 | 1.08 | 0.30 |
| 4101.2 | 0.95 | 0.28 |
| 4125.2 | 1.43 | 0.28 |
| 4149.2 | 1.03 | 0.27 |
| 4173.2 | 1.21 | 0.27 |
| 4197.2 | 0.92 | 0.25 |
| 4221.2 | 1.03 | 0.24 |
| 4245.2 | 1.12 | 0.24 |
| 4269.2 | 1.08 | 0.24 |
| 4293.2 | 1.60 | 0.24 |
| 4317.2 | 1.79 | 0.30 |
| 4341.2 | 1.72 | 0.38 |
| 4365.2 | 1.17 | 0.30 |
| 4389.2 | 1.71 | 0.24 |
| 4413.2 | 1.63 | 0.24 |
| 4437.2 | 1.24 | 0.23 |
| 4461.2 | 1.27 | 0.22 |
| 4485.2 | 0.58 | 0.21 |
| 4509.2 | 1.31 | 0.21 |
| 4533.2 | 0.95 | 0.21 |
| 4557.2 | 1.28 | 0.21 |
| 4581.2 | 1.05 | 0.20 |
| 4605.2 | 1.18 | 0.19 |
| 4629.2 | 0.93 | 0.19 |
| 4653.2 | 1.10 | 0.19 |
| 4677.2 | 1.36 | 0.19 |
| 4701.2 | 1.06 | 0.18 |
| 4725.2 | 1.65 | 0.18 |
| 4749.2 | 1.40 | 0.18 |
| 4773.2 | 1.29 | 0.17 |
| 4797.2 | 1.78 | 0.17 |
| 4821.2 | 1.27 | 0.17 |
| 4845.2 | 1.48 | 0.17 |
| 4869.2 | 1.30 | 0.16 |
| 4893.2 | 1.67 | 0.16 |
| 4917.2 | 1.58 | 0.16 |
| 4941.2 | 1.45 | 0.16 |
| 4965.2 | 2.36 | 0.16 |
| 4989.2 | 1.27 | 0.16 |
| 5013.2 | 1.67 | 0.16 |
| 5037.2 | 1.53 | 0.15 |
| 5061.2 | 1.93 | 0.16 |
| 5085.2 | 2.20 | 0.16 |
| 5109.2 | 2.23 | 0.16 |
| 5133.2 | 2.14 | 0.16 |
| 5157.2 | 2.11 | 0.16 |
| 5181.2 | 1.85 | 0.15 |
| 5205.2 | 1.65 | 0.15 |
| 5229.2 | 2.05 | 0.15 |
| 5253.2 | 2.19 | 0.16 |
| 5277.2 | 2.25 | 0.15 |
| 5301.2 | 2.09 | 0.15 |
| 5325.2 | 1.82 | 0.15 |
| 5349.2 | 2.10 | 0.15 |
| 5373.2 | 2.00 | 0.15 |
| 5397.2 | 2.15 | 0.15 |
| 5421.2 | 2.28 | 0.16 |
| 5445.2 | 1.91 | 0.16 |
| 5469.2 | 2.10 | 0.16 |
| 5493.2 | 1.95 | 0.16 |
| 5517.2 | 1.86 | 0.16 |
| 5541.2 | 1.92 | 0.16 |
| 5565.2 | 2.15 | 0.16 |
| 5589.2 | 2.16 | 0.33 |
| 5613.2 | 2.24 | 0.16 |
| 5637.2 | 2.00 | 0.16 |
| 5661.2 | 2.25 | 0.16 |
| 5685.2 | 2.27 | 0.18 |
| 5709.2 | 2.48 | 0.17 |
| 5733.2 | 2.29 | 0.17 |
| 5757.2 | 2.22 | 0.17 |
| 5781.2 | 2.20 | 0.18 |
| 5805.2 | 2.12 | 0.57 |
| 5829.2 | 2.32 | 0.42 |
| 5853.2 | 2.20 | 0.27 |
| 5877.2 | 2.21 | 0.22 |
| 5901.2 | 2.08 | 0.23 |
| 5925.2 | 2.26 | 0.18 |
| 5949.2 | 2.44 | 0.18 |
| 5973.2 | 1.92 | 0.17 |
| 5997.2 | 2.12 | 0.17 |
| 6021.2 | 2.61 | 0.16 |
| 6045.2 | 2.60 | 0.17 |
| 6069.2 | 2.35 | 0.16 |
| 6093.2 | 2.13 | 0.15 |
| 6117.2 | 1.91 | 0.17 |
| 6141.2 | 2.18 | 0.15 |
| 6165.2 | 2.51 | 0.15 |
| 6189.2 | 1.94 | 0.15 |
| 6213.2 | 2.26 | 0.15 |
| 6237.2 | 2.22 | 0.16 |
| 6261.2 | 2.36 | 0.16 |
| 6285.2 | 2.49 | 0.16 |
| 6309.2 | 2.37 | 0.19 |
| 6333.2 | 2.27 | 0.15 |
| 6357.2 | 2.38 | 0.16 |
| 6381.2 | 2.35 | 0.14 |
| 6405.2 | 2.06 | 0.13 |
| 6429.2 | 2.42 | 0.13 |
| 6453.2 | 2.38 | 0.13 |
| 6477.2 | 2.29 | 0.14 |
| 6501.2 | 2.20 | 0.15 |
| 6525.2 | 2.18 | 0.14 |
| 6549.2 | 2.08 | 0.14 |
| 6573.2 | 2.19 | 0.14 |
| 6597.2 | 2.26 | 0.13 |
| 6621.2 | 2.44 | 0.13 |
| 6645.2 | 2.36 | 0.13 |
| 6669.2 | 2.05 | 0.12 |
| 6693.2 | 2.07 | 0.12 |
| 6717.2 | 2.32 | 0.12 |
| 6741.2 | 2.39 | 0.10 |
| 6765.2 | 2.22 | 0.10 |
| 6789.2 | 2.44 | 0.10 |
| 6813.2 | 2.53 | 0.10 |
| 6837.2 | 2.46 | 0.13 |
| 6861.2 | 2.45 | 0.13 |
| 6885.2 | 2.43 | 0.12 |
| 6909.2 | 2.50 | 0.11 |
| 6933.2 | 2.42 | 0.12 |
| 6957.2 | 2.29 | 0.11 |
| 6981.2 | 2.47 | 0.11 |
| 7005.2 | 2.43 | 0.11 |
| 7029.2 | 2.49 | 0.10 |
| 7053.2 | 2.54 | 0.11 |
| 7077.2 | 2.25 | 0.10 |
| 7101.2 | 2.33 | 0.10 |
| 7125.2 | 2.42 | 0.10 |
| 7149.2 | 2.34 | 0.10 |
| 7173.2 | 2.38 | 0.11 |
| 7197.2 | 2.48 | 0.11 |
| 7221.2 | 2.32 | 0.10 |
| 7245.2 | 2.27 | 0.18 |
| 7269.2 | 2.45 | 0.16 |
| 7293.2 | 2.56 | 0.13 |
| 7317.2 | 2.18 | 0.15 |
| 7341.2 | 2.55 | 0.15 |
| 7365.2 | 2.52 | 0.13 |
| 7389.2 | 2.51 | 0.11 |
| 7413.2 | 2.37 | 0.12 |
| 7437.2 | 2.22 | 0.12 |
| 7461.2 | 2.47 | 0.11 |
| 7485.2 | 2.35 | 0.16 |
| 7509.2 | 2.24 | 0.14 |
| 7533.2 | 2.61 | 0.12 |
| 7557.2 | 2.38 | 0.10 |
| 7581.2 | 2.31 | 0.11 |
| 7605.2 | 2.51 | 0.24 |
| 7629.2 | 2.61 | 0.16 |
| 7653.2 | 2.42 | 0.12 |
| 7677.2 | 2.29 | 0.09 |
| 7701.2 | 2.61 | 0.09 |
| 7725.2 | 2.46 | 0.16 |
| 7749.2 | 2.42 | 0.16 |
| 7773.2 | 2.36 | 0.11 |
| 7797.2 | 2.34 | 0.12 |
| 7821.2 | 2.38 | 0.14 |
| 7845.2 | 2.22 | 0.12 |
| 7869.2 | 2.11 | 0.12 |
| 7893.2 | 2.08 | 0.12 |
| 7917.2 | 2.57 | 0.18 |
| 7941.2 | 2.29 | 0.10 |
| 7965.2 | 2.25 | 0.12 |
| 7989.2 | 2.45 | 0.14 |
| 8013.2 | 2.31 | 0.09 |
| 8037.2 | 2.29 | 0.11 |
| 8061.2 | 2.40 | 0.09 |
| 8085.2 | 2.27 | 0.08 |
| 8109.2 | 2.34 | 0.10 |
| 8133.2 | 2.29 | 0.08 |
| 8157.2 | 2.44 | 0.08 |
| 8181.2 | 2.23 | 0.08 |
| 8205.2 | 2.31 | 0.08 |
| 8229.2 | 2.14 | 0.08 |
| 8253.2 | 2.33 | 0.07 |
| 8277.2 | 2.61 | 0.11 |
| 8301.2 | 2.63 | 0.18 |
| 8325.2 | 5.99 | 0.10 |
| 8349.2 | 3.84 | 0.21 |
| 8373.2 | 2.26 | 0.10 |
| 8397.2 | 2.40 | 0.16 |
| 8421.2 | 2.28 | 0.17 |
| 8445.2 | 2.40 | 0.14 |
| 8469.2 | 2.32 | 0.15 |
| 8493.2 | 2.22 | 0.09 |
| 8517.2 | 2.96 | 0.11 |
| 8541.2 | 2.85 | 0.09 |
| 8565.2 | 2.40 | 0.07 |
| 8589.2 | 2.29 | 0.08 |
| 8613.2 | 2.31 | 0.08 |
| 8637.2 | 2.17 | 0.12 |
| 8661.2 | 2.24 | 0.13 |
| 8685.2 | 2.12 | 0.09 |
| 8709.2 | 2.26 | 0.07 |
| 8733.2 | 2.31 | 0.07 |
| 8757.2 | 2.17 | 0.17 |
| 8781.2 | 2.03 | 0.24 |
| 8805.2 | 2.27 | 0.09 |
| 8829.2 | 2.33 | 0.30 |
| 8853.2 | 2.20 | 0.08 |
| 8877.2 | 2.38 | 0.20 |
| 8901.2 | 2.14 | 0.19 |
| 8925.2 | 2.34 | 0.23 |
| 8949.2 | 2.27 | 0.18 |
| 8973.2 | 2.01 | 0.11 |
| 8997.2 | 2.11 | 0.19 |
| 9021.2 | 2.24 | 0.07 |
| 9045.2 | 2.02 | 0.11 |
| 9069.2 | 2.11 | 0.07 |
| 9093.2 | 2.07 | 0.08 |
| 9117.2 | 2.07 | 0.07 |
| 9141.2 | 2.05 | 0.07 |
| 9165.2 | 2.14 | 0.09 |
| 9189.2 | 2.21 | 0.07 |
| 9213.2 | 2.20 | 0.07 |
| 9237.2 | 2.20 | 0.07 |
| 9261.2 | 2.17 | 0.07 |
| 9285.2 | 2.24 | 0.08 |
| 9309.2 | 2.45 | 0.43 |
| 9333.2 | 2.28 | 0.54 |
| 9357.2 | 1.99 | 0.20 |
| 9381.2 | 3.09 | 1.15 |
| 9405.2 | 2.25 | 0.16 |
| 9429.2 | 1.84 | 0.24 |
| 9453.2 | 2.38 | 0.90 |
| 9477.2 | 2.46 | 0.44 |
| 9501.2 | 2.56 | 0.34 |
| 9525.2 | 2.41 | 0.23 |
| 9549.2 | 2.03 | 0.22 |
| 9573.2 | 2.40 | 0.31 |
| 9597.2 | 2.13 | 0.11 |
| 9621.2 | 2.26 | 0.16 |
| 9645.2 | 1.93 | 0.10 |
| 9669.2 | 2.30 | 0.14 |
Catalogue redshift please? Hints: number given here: 0.268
